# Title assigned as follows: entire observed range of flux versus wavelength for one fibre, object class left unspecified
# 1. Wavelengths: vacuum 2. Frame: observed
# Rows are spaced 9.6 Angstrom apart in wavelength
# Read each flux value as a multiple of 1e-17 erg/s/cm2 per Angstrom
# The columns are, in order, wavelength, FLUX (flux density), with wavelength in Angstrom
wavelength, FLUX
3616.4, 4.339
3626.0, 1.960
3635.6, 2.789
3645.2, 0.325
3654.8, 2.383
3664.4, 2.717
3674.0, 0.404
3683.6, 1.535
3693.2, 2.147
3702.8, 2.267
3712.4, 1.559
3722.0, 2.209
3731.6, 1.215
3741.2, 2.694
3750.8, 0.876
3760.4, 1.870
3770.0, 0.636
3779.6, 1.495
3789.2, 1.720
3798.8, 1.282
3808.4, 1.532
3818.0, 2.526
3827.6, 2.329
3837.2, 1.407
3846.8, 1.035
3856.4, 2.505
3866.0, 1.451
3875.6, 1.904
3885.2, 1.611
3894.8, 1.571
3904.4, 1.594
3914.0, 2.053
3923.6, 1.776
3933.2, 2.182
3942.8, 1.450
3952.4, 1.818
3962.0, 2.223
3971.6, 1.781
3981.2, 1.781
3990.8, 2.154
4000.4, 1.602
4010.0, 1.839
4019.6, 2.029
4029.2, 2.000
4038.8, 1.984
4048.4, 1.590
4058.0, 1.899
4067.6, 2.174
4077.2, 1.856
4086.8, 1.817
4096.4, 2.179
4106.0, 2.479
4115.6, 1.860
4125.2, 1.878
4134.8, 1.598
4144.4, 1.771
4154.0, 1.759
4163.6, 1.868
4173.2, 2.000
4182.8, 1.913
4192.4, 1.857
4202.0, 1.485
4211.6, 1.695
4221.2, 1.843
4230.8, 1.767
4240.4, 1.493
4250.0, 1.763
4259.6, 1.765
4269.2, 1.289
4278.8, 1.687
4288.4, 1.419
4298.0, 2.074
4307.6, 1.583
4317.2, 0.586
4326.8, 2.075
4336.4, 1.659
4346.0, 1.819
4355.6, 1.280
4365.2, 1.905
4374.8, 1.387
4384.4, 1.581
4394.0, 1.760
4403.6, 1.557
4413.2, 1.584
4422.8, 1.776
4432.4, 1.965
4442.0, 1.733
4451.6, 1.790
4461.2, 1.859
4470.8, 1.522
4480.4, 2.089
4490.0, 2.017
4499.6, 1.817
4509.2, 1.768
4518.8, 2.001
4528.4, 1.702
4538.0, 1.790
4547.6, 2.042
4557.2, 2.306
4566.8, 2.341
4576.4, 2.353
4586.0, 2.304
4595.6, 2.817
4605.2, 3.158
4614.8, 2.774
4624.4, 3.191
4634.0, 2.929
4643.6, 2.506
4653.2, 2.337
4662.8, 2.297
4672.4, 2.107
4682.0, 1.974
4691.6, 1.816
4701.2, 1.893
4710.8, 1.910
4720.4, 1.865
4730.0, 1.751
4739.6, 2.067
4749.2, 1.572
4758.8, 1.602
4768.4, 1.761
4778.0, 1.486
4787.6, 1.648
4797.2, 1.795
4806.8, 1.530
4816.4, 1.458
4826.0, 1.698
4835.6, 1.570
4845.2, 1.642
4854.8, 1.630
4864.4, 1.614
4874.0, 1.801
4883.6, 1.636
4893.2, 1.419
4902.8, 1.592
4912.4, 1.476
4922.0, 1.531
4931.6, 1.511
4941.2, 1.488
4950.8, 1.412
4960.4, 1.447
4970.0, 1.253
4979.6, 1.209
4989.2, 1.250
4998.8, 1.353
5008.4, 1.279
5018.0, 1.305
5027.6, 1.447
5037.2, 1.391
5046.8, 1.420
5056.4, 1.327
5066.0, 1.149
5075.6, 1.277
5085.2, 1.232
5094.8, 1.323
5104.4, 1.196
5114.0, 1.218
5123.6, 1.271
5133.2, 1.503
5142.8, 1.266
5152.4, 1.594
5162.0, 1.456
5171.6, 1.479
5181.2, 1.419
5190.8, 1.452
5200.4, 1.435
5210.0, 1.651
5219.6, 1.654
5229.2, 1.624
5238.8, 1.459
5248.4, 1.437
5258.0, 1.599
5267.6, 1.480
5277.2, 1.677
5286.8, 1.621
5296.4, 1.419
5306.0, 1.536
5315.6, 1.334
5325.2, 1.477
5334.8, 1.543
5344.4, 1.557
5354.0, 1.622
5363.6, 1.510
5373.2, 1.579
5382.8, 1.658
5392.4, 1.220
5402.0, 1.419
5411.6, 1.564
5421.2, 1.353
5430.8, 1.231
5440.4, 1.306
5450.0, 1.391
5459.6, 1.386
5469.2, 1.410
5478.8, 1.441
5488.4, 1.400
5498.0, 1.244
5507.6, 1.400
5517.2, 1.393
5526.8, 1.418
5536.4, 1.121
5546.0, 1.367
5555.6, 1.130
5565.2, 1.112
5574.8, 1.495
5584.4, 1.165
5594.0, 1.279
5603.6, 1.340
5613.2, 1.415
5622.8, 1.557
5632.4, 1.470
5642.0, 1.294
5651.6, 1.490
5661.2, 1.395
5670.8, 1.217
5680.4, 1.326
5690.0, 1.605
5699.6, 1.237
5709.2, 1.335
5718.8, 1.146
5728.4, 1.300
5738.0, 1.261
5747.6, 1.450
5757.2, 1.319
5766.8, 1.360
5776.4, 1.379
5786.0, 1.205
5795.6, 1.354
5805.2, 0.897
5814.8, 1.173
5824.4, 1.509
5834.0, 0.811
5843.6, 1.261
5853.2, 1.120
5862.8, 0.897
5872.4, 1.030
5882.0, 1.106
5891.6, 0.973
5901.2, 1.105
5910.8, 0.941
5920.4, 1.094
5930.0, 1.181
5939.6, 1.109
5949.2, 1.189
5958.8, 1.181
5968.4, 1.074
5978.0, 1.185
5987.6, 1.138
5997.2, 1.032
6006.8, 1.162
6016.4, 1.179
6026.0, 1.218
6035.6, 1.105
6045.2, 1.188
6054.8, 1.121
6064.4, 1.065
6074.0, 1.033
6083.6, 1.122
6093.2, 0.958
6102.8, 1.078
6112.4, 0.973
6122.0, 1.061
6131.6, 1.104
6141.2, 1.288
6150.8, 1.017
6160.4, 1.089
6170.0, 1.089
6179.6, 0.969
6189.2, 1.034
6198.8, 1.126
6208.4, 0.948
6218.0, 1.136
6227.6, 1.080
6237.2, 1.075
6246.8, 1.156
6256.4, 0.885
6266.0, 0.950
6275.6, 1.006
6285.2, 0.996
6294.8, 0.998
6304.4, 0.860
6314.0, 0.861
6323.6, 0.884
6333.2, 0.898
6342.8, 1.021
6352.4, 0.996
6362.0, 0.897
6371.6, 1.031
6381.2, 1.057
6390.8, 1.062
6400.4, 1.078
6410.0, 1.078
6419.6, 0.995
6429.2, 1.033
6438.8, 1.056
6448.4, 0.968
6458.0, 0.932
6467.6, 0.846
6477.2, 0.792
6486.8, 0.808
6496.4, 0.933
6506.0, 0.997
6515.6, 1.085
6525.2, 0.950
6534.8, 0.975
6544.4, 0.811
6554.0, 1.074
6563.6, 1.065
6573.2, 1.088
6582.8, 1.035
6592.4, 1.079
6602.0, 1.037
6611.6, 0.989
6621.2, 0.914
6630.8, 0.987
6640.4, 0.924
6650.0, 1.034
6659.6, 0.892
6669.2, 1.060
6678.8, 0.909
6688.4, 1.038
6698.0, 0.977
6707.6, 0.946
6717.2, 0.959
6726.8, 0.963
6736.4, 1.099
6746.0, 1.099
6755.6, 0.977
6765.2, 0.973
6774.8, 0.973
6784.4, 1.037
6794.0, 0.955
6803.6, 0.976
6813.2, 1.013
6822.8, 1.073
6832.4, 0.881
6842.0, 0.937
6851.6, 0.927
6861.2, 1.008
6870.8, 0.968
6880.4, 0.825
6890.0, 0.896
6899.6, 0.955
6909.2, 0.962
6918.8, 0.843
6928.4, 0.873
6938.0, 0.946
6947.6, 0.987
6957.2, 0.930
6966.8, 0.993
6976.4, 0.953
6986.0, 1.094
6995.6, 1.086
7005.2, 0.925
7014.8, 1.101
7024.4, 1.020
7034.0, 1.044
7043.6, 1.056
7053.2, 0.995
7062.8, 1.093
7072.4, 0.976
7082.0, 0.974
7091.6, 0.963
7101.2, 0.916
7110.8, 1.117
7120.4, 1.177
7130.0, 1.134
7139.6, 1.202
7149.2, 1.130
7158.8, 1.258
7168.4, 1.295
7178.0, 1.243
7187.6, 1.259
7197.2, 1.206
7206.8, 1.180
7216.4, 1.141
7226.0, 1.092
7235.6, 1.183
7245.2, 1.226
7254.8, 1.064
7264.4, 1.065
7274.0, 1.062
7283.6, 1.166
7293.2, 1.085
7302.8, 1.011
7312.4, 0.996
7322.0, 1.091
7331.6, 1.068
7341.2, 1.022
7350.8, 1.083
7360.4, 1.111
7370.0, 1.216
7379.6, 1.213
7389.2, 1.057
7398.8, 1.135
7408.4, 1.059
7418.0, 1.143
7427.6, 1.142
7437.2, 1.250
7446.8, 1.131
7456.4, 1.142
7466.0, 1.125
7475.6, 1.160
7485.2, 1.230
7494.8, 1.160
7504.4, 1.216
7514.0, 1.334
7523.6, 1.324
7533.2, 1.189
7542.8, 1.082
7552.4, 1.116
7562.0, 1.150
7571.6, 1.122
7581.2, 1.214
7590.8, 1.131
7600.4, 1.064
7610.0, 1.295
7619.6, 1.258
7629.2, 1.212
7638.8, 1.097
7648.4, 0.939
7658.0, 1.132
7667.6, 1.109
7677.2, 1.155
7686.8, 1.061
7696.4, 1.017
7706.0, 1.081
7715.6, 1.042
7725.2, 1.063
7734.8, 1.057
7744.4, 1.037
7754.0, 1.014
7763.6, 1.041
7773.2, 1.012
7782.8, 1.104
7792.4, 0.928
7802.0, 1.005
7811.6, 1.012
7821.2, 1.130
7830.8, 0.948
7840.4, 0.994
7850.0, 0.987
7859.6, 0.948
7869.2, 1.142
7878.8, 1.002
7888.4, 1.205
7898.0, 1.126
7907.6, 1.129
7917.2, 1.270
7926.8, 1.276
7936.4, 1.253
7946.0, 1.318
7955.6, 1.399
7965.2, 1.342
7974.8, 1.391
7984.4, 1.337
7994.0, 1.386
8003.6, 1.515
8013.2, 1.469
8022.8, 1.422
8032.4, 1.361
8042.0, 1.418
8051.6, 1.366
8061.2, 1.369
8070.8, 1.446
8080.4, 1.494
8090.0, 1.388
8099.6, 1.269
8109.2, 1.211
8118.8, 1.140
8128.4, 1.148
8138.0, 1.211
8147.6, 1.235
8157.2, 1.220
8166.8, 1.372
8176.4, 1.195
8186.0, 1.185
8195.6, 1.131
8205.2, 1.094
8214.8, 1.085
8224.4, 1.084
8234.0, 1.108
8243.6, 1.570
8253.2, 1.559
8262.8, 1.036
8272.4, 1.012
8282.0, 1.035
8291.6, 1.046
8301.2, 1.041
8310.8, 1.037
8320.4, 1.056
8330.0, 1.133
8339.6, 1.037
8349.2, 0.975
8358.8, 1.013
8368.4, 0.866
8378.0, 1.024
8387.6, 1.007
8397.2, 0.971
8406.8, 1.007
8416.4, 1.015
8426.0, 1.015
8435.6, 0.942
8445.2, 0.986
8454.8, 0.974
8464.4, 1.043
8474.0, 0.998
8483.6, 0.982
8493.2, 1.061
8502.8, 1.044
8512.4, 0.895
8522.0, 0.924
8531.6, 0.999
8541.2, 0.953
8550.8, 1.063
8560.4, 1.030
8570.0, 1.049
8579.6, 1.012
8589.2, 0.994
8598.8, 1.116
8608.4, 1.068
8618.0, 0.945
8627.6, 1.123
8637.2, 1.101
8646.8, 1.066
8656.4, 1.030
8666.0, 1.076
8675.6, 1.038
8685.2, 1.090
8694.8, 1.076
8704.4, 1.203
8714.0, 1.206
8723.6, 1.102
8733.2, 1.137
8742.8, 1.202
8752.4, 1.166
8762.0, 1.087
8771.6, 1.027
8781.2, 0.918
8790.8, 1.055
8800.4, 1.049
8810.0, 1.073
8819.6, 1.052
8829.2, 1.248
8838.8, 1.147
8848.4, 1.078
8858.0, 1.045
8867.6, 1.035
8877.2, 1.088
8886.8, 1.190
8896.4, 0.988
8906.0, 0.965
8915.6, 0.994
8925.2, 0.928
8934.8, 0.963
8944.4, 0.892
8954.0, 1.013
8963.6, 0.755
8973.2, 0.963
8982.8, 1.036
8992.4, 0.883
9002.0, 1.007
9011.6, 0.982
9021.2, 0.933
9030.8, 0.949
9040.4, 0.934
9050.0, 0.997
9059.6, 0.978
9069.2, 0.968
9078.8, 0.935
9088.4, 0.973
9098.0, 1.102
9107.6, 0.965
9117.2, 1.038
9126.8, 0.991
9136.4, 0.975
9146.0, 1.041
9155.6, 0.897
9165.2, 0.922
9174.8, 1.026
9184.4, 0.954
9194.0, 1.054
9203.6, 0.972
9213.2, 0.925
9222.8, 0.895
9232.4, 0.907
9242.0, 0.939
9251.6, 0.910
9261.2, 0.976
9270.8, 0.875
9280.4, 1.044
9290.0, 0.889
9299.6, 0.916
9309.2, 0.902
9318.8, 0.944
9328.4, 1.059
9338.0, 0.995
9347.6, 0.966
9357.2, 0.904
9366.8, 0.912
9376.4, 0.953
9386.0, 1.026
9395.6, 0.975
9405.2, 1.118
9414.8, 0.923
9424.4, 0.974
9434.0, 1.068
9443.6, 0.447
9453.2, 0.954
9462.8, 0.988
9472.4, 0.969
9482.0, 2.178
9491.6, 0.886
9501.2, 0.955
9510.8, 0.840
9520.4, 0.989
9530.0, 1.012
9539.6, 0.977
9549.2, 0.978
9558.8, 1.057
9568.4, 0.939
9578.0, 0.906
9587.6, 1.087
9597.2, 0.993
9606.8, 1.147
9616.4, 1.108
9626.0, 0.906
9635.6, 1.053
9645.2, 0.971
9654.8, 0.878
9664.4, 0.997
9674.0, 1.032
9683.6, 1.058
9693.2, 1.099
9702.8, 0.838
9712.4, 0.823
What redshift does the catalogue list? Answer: 0.65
